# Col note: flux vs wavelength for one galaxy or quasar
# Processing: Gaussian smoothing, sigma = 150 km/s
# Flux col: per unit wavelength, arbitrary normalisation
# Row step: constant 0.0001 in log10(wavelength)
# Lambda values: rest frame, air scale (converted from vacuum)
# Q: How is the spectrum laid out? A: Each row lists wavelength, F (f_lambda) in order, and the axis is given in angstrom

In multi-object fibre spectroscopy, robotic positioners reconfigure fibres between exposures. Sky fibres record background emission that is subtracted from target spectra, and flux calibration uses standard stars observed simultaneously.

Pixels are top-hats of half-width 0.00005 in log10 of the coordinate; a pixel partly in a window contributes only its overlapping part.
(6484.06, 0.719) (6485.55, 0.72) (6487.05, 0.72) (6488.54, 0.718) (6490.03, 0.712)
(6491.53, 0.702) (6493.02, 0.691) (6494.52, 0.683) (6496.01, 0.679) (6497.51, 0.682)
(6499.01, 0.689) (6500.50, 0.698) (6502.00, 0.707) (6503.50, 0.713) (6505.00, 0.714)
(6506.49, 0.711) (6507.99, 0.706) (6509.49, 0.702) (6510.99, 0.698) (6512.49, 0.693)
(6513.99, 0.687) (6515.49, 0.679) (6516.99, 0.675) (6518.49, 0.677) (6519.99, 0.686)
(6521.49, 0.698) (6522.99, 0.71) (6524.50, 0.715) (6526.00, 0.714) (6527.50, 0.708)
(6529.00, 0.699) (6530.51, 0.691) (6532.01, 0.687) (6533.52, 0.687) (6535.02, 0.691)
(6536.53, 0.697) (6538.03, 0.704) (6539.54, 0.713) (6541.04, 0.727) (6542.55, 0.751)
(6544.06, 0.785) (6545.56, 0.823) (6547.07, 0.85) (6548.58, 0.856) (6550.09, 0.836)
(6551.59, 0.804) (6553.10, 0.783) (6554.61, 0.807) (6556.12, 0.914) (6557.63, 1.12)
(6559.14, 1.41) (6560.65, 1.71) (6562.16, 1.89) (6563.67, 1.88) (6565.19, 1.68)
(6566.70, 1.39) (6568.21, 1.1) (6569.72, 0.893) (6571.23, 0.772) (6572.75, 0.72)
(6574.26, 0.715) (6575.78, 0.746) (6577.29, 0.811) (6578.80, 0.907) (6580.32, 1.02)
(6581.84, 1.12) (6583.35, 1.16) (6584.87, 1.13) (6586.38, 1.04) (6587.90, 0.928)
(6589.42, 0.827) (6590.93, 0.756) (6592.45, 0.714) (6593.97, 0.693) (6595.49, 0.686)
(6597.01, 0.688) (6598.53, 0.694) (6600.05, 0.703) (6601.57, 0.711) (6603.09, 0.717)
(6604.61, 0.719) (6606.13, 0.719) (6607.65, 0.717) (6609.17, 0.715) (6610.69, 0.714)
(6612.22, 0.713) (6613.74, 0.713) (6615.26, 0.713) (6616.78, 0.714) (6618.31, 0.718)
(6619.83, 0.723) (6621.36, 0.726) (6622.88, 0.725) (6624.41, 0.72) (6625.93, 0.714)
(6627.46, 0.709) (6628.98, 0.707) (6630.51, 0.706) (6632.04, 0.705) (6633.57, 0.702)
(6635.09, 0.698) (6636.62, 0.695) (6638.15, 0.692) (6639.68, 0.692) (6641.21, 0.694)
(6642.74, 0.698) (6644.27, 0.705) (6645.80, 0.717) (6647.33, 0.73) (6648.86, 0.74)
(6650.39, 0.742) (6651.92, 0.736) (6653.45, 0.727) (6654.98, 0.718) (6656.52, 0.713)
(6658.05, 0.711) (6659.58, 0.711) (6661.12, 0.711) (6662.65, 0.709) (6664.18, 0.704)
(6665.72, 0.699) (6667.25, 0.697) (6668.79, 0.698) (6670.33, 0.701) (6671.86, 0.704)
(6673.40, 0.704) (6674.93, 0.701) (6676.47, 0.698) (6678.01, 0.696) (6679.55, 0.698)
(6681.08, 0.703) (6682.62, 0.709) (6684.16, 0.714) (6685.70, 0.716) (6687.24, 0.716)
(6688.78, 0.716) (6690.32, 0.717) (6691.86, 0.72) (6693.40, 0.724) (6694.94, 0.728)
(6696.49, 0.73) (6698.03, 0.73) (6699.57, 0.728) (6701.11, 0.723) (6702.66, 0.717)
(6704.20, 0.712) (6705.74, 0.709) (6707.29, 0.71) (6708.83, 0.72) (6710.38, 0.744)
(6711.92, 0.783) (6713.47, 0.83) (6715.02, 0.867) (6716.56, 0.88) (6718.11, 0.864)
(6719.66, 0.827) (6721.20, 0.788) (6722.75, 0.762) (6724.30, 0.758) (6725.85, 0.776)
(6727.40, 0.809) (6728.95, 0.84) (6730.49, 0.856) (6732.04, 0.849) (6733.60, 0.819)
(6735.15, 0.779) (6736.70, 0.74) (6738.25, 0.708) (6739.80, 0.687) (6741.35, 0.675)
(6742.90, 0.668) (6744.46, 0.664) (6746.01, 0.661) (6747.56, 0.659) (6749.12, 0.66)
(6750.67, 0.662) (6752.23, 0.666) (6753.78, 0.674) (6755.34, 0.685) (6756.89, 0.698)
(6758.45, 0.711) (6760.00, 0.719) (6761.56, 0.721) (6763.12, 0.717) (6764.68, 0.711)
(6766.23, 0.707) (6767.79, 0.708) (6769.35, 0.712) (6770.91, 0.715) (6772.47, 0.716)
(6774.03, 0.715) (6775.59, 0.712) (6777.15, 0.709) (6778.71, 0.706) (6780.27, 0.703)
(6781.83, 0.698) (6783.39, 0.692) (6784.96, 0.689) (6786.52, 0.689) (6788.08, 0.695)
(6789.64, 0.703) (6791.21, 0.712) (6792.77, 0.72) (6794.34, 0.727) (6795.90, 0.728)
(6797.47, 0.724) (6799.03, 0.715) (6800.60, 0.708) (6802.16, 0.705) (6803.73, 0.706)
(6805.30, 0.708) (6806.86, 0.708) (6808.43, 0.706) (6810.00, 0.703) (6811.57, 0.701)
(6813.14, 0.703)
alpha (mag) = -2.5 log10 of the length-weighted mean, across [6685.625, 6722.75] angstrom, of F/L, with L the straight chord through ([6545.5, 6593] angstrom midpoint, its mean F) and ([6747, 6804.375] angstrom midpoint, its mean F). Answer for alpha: 0.09 mag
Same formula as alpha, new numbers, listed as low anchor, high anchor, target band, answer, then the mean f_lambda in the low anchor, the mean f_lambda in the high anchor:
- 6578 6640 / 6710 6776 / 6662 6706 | 0.06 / 0.77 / 0.742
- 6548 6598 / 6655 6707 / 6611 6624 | 0.23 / 1.01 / 0.711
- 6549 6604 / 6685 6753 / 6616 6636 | 0.25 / 0.984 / 0.745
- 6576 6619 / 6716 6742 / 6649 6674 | 0.12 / 0.801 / 0.789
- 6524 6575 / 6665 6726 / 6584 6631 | 0.15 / 0.941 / 0.738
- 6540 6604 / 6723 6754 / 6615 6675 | 0.20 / 0.957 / 0.732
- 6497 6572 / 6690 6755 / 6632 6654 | 0.12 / 0.861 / 0.745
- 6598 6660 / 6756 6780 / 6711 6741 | -0.13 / 0.713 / 0.712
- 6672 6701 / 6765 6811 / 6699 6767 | -0.05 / 0.714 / 0.708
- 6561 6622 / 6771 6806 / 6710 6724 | -0.05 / 0.898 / 0.708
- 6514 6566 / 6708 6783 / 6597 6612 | 0.19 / 0.894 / 0.738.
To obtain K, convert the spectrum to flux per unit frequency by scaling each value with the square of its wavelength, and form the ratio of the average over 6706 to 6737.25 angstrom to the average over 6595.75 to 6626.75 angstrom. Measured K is 1.16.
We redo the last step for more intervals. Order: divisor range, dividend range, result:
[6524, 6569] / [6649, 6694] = 0.77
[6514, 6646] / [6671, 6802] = 0.92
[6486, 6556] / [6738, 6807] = 1.04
